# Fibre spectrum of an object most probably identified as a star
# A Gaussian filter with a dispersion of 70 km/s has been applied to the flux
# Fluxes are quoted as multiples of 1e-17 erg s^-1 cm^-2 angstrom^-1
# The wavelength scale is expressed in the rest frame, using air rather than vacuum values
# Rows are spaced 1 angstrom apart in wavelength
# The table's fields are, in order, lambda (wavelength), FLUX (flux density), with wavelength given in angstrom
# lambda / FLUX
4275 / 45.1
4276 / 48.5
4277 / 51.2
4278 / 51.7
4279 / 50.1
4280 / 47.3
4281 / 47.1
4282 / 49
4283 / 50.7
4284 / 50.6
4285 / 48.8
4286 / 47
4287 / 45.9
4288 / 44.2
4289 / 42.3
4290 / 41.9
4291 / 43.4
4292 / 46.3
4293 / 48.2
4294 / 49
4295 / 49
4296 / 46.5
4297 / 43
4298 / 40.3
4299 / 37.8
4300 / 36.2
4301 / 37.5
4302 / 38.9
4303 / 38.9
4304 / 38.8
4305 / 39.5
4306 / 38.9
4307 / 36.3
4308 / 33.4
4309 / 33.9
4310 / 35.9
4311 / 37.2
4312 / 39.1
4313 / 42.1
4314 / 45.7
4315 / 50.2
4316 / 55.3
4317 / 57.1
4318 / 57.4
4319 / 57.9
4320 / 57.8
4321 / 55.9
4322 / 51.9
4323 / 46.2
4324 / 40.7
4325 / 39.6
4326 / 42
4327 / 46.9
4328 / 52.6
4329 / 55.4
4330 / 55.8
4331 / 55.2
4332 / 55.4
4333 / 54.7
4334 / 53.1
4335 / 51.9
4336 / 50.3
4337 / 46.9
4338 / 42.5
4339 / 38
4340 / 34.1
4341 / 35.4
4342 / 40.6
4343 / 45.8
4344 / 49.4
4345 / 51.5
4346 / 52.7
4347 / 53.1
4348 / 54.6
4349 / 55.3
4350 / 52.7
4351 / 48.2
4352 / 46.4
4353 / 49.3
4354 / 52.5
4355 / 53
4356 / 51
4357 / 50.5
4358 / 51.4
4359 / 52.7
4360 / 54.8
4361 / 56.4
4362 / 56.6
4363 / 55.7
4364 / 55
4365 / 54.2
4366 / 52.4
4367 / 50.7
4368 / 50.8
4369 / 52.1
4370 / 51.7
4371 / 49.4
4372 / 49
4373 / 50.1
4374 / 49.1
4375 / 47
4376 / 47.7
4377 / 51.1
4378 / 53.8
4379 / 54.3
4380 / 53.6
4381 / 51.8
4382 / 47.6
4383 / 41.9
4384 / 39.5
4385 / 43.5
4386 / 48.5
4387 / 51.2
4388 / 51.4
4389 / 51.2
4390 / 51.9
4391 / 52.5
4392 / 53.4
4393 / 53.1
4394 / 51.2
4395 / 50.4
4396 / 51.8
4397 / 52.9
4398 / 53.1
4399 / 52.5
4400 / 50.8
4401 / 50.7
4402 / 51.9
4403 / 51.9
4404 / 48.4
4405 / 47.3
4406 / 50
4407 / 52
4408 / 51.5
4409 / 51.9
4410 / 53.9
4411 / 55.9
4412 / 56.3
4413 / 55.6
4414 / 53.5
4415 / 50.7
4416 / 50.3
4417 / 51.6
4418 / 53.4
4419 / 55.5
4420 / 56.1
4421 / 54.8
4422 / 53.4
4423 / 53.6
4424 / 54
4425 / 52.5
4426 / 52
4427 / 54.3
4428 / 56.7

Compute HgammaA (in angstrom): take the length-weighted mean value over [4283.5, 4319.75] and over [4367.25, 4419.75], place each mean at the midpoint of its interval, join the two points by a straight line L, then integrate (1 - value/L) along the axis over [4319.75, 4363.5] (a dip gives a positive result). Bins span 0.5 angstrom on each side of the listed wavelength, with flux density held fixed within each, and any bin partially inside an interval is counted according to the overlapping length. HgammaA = -2.7 angstrom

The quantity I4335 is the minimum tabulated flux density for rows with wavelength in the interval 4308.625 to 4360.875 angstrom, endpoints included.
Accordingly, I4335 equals 33.9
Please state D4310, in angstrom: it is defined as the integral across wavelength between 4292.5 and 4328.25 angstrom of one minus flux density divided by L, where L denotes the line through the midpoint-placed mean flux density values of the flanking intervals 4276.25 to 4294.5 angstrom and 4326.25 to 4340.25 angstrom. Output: 3.17 angstrom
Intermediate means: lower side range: 47.5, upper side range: 49.6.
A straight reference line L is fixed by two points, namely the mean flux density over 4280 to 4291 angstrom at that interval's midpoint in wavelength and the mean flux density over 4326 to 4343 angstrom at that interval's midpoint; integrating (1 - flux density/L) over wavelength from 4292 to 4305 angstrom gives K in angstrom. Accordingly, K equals 1.3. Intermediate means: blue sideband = 46.6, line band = 42.1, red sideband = 47.8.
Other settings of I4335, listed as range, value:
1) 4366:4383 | 41.9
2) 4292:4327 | 33.4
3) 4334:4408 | 34.1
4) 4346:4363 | 46.4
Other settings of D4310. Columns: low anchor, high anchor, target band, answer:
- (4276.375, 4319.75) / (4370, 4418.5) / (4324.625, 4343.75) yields -0.1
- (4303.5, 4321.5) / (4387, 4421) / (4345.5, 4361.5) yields -1.3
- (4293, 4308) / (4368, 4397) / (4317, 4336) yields -3.5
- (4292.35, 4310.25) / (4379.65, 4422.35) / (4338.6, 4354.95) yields -0.8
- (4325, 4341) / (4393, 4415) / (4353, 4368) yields -1.0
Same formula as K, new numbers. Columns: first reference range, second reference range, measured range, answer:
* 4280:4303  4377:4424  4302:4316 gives 1.8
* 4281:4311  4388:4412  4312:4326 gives -1.7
